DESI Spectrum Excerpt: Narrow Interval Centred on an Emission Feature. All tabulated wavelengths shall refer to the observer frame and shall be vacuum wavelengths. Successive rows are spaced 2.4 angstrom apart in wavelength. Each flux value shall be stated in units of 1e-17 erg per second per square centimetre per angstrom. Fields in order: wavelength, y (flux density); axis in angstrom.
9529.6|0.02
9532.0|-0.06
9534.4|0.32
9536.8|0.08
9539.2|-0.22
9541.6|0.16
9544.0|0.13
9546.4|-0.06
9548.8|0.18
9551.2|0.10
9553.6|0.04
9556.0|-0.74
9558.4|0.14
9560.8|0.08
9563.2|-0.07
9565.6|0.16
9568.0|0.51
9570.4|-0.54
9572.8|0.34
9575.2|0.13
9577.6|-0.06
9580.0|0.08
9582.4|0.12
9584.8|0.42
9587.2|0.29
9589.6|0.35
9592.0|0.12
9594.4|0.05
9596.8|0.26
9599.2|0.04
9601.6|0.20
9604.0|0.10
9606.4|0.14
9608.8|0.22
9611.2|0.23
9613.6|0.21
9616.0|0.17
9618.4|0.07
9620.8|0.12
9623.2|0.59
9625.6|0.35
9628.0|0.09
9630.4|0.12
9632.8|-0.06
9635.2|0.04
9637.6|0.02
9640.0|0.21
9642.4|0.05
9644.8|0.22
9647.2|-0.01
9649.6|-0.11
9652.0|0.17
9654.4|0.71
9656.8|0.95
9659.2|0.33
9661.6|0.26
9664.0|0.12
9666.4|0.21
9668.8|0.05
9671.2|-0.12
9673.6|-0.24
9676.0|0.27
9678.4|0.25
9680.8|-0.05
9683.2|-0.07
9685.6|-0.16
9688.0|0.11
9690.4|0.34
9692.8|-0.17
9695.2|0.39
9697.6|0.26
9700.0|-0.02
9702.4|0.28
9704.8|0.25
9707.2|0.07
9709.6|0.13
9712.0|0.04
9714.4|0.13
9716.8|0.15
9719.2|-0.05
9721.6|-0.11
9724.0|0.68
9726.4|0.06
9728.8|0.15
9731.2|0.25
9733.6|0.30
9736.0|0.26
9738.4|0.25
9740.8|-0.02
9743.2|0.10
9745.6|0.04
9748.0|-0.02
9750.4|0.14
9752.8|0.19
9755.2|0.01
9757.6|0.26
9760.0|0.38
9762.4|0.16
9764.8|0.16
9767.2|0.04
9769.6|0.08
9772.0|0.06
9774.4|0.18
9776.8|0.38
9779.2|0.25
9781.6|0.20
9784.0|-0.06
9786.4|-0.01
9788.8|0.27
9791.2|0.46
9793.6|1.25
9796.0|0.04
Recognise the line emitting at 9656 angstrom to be H-beta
